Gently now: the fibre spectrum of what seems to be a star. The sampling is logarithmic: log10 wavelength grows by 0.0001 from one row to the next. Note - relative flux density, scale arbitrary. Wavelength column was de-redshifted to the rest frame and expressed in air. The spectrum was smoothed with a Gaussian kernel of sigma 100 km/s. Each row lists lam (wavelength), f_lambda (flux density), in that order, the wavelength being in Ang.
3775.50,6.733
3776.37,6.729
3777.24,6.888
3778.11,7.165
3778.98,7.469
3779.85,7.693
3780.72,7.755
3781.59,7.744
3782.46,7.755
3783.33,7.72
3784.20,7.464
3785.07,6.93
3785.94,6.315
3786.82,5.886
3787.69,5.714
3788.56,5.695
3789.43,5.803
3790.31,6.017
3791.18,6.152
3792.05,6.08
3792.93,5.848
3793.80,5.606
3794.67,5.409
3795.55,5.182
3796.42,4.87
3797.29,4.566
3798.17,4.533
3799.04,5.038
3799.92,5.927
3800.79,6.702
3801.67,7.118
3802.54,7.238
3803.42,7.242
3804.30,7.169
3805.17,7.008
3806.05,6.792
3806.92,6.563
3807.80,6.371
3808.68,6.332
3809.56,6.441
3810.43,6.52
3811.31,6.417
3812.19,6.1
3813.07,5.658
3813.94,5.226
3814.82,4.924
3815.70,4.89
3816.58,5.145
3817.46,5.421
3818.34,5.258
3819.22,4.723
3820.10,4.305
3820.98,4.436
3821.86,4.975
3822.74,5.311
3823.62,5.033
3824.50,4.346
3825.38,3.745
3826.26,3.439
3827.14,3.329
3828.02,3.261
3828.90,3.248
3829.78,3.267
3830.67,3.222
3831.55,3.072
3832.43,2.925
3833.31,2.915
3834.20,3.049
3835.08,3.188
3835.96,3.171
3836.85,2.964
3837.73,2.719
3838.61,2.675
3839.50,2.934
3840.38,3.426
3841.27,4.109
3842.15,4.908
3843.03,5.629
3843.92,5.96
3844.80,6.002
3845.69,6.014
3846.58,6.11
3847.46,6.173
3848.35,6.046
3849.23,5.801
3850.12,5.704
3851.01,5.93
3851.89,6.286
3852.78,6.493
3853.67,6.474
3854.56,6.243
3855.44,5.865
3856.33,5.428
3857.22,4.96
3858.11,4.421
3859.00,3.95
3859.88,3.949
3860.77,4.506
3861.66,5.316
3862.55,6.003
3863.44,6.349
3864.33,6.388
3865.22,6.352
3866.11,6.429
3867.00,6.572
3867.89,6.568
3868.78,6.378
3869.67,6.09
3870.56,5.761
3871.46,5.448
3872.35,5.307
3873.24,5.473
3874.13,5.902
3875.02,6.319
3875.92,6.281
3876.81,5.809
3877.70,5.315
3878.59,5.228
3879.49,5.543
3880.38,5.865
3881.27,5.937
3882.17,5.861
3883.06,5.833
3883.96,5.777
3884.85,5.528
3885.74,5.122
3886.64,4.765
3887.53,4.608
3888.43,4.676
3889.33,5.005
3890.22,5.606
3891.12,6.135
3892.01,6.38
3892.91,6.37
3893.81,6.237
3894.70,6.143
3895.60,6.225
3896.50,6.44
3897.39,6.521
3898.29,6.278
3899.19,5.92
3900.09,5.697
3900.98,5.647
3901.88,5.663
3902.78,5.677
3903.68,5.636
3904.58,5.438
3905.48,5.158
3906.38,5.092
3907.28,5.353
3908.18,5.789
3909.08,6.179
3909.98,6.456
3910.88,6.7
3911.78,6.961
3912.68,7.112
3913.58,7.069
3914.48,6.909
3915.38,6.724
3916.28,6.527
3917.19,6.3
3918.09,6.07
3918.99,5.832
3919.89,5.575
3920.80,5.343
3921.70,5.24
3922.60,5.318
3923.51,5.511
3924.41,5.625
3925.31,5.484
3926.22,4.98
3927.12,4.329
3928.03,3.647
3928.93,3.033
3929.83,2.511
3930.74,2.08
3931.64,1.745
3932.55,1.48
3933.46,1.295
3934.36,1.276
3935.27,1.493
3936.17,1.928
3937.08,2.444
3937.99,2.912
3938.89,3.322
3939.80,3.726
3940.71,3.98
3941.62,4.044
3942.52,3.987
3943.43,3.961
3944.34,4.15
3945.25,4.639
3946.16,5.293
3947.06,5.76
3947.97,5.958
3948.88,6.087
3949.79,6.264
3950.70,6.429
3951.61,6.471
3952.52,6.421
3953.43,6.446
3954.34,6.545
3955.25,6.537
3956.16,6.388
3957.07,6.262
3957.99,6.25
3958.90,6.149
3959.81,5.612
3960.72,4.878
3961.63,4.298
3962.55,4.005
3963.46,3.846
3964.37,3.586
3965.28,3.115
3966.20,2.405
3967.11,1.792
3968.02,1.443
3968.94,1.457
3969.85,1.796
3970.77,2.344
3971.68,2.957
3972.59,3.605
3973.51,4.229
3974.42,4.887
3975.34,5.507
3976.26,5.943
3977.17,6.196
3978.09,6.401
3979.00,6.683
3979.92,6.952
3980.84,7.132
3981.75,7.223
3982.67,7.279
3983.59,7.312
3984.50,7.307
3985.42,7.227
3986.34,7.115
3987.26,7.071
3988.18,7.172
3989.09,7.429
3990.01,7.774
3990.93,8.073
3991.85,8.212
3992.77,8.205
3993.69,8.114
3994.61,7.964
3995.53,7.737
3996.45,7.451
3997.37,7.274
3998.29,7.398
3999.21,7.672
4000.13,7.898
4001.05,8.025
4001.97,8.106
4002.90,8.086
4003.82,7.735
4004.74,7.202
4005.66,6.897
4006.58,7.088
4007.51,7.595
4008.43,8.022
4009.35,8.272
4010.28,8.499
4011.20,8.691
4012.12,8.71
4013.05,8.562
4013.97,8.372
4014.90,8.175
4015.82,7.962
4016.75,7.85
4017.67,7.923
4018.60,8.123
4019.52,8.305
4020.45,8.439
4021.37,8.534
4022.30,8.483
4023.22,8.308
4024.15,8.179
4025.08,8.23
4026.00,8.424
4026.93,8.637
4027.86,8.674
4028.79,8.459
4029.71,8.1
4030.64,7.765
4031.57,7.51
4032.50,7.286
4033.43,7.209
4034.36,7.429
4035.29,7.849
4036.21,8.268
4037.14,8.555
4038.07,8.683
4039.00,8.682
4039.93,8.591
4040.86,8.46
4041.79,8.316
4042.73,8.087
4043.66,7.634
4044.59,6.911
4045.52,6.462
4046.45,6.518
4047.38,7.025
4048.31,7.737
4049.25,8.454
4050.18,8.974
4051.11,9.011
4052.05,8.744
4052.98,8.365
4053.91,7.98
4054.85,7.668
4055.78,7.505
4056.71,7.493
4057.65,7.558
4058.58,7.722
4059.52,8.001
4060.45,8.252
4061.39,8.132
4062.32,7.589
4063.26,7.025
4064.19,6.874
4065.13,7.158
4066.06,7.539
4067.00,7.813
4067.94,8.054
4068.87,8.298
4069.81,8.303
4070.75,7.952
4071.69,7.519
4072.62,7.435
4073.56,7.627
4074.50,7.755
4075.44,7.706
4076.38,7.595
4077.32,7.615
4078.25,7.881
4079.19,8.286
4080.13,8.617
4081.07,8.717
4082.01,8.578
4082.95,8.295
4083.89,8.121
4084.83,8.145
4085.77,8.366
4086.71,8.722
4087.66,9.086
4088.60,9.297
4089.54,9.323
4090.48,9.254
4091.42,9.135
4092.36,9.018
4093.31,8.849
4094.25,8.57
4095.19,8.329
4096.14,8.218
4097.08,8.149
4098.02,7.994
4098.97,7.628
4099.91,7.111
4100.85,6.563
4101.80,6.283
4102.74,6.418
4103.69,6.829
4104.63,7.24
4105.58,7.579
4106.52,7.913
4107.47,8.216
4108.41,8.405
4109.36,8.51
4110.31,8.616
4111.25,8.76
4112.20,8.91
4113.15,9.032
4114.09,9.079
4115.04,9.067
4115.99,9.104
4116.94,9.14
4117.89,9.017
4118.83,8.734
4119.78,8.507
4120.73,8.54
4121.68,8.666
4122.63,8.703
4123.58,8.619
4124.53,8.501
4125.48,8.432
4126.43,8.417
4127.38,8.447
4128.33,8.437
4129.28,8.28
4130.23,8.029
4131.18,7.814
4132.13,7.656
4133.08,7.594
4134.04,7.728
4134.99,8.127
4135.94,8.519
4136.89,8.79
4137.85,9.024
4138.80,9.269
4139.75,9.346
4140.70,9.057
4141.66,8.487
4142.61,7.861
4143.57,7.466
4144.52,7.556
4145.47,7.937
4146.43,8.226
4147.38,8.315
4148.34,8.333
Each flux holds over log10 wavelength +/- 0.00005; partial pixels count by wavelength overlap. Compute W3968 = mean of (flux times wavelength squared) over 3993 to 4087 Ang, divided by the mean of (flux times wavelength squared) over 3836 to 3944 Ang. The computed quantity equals 1.66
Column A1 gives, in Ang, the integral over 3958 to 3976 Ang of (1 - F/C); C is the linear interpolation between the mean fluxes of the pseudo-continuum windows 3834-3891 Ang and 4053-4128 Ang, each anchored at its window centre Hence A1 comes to 8.03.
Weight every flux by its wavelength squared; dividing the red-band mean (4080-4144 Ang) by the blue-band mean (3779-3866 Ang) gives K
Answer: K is 1.81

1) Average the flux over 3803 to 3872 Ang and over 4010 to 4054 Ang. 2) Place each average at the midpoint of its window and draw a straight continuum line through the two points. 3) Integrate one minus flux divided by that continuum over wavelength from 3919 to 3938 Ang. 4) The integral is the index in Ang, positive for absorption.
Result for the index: 8.6 Ang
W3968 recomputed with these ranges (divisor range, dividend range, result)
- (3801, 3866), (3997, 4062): 1.74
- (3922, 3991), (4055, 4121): 1.81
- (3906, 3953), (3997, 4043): 1.77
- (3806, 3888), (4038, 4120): 1.77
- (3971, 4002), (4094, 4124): 1.27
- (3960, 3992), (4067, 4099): 1.67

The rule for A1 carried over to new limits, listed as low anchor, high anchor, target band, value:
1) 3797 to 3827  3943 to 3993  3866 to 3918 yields -3.4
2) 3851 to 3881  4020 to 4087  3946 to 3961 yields 1.4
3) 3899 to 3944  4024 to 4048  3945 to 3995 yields 3.3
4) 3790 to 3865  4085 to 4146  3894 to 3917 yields -0.5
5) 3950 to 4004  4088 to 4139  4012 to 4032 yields -4.3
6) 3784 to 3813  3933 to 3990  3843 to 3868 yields -0.3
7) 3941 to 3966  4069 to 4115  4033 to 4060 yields -2.7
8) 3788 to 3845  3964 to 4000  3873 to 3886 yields -1.0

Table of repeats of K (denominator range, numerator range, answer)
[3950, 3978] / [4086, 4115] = 1.91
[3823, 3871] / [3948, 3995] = 1.25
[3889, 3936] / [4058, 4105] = 1.66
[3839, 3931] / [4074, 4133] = 1.65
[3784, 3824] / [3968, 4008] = 1.25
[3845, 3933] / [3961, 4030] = 1.29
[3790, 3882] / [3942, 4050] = 1.40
